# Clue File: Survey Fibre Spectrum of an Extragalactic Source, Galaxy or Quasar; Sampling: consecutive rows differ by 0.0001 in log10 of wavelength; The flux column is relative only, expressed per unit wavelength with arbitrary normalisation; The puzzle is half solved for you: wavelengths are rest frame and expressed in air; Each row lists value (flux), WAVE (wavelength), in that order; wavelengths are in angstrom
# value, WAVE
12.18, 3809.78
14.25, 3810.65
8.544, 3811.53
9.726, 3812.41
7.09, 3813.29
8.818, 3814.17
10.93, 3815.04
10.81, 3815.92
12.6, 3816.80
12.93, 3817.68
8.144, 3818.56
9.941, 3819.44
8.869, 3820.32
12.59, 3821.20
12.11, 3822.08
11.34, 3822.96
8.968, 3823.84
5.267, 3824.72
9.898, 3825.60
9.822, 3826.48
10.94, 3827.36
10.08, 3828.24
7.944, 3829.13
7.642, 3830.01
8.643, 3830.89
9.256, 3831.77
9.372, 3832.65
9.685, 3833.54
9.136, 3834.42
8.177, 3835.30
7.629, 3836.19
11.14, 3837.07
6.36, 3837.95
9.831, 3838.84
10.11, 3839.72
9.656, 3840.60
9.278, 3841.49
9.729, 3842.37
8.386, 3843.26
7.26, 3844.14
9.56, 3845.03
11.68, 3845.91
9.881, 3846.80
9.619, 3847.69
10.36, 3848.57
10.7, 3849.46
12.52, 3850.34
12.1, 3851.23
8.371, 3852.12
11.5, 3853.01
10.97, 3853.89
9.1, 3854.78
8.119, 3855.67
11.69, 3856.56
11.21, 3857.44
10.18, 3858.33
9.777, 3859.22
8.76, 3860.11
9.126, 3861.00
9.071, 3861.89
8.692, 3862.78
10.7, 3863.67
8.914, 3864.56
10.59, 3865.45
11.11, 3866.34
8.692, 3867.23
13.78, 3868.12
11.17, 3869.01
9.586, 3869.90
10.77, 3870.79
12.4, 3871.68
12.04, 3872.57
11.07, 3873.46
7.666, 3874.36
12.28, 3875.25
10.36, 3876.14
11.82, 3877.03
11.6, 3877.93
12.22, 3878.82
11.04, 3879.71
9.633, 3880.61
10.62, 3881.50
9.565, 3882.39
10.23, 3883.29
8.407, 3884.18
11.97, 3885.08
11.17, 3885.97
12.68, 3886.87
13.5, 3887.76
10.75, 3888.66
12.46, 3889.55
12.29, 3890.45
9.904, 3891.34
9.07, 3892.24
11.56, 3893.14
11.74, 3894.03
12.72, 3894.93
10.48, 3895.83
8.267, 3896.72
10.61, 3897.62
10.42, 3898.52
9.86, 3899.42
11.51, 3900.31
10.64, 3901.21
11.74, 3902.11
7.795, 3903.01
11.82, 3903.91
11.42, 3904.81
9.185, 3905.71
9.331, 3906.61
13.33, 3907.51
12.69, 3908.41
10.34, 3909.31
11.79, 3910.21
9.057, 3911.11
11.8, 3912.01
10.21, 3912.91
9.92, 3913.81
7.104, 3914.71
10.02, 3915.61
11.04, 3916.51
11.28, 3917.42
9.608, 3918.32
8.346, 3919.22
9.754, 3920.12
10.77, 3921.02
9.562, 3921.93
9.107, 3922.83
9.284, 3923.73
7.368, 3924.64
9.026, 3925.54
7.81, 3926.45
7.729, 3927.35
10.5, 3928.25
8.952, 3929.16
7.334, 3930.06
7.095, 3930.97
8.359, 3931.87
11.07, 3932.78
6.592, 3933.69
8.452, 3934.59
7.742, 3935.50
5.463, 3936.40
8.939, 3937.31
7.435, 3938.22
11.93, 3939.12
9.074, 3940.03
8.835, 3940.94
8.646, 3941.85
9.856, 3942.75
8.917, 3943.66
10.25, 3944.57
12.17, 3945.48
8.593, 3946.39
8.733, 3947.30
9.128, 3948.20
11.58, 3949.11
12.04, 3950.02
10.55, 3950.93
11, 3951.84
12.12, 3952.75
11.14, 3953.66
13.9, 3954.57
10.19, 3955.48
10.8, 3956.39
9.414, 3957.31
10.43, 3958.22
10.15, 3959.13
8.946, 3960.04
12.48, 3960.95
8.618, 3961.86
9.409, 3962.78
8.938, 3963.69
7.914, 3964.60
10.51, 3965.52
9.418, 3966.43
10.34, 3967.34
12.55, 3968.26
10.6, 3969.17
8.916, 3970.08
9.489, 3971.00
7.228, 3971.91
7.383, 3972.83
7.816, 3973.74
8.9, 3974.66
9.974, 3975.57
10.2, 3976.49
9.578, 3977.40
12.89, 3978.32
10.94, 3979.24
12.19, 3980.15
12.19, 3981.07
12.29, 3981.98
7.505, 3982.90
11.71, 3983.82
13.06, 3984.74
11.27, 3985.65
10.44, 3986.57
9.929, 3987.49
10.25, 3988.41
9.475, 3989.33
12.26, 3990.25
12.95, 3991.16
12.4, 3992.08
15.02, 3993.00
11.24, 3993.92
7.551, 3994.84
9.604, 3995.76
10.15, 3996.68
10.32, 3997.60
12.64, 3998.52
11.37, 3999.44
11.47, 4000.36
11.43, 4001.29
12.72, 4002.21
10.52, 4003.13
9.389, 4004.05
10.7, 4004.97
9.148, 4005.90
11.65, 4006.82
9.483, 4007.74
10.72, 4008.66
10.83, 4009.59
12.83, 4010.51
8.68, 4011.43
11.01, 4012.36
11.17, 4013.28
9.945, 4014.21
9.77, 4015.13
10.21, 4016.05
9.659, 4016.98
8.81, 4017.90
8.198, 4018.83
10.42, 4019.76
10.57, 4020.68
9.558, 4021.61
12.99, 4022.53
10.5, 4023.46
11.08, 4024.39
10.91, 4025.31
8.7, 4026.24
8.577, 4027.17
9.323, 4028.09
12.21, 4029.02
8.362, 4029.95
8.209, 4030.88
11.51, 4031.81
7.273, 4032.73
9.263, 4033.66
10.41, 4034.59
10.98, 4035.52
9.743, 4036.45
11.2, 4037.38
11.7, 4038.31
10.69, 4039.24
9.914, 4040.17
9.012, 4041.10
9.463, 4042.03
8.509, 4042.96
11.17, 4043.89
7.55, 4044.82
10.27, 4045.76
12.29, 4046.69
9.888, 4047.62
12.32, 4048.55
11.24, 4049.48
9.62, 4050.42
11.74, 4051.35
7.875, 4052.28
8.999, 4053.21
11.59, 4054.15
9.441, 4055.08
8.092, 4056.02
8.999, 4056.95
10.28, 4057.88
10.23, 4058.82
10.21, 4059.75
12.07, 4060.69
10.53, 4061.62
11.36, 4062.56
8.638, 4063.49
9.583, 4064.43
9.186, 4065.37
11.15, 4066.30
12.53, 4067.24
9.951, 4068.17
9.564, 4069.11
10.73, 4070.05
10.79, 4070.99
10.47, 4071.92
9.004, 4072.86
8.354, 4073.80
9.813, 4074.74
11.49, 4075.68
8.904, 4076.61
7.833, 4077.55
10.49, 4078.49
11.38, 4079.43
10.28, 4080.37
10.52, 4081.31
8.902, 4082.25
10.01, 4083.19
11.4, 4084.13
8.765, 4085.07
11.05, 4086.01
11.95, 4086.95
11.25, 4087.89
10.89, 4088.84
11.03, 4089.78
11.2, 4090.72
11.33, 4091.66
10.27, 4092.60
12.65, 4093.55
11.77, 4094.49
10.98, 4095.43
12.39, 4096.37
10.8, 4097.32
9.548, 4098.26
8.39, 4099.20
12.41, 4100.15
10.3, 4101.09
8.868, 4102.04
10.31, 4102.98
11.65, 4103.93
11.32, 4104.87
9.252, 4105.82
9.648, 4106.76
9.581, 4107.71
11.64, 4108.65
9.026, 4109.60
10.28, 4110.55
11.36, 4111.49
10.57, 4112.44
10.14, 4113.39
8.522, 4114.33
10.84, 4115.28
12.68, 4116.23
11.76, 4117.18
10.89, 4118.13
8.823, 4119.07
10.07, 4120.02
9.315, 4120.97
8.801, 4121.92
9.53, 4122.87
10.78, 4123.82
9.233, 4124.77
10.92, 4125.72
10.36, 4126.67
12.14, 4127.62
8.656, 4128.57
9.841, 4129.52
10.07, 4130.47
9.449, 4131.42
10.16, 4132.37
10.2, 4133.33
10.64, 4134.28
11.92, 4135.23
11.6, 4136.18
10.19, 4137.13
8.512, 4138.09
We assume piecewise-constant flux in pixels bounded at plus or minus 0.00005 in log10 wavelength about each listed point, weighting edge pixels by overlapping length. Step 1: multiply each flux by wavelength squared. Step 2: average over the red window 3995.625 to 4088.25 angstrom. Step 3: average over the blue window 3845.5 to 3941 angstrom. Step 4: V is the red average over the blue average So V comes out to 1.1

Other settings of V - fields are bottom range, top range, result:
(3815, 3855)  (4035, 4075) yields 1.16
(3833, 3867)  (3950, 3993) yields 1.15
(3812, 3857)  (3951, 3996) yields 1.16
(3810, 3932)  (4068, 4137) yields 1.15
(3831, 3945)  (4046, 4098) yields 1.15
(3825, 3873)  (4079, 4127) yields 1.21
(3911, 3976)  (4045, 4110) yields 1.16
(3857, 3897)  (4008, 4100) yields 1.05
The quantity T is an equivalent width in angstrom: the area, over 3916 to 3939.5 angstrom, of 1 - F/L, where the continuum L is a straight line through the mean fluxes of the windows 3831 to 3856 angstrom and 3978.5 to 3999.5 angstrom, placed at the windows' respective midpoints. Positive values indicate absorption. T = 3.7 angstrom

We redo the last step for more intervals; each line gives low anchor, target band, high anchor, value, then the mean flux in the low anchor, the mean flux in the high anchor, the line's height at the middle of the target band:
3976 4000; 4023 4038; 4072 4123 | 1.3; 11.1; 10.4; 10.8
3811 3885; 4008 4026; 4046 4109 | -0.2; 9.99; 10.4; 10.3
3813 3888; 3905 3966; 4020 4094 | 2.7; 10.1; 10.2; 10.2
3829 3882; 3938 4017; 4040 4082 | -3.1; 10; 10.1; 10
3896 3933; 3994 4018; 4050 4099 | -0.9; 9.82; 10.3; 10.1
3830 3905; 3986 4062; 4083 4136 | 0.5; 10.3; 10.5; 10.4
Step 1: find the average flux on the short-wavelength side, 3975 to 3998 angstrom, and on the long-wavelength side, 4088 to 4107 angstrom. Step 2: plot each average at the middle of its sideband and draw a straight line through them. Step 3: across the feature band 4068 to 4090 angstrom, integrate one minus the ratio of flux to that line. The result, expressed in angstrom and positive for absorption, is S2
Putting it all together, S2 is 1.3 angstrom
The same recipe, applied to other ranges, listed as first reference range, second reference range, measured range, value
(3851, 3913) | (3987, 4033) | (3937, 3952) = 1.0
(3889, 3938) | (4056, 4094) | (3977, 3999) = -2.4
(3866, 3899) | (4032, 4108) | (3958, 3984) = 1.7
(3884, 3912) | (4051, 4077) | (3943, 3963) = 0.3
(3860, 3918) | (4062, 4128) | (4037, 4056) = 0.5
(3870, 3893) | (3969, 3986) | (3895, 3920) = 0.9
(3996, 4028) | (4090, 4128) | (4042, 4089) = 1.4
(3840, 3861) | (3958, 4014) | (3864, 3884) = -1.3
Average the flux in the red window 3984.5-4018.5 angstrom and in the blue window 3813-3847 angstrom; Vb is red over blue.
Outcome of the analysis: 1.13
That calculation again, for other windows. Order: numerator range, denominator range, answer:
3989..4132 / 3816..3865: 1.06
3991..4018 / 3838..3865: 1.10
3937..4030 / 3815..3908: 1.01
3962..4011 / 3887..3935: 1.05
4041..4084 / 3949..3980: 0.99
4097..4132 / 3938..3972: 1.01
